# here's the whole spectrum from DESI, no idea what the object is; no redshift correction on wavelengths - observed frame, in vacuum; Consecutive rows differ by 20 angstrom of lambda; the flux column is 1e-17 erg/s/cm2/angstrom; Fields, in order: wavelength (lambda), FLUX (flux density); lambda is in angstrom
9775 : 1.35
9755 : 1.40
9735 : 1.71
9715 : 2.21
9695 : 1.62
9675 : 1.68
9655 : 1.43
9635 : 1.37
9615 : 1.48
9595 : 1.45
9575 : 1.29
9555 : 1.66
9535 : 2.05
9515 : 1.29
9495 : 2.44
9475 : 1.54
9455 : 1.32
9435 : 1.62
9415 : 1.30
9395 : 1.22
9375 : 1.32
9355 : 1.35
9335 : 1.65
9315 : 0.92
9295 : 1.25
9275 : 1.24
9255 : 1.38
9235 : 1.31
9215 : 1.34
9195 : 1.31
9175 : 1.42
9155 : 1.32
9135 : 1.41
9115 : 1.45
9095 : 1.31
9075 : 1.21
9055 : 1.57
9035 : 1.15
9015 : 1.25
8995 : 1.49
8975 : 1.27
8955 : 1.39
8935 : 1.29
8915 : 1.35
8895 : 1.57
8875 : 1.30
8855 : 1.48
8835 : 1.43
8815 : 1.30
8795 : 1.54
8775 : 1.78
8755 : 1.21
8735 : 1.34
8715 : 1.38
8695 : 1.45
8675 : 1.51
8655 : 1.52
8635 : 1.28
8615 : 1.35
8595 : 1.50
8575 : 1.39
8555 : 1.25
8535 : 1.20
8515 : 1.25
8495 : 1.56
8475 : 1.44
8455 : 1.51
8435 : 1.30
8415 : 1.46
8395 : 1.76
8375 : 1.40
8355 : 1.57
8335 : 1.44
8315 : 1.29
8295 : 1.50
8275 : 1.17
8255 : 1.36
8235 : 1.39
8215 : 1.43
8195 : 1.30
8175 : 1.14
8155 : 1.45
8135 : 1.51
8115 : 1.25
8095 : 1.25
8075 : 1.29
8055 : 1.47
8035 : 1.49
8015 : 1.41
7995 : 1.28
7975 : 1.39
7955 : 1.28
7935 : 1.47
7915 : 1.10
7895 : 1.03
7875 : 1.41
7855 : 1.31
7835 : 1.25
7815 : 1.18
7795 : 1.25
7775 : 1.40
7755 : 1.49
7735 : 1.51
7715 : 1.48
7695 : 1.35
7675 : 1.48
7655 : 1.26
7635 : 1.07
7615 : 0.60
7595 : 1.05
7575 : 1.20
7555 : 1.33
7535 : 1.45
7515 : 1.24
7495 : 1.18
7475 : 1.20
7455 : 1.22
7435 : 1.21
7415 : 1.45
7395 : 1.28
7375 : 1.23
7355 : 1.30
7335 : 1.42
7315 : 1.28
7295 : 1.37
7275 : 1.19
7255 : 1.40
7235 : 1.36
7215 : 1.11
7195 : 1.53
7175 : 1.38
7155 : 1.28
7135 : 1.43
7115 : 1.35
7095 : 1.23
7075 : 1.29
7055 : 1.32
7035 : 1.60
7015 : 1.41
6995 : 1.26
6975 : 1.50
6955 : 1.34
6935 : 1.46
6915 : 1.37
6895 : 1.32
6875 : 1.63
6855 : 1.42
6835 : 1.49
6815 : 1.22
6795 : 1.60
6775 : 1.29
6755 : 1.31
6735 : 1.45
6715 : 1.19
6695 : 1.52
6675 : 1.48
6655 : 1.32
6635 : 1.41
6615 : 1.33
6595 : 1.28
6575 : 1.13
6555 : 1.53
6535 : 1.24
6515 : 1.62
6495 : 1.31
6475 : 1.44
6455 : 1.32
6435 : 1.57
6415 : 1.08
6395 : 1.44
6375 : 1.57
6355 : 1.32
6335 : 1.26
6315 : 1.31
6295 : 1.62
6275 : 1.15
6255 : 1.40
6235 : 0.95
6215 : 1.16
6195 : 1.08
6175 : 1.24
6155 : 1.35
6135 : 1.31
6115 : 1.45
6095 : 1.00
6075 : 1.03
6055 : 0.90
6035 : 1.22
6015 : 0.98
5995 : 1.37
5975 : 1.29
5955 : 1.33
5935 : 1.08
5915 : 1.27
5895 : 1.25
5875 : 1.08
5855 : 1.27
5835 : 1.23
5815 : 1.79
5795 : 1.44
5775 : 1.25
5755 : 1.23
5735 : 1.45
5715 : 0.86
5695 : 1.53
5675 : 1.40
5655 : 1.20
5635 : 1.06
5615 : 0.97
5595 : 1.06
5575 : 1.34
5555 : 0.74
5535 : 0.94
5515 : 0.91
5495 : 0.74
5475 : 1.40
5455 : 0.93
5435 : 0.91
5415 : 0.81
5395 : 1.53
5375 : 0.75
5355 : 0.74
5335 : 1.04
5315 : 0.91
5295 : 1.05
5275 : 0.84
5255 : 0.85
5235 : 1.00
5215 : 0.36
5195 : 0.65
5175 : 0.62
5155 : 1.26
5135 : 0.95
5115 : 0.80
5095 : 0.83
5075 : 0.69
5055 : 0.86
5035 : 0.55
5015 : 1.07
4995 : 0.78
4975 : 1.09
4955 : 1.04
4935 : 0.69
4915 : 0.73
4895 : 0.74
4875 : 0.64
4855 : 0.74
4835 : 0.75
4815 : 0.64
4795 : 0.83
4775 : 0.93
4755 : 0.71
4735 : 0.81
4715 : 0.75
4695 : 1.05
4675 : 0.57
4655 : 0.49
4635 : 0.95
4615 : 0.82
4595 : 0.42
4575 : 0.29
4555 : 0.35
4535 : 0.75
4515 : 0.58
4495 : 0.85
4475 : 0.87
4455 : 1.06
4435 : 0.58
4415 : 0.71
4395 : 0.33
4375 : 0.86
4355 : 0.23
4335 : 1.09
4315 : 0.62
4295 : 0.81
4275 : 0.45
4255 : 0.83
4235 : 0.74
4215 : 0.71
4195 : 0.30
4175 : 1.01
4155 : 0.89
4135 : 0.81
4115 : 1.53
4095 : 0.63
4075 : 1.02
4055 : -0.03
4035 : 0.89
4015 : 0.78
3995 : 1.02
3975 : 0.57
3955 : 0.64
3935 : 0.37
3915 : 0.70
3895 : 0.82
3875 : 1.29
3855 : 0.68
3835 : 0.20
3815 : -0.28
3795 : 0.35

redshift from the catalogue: 0.447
